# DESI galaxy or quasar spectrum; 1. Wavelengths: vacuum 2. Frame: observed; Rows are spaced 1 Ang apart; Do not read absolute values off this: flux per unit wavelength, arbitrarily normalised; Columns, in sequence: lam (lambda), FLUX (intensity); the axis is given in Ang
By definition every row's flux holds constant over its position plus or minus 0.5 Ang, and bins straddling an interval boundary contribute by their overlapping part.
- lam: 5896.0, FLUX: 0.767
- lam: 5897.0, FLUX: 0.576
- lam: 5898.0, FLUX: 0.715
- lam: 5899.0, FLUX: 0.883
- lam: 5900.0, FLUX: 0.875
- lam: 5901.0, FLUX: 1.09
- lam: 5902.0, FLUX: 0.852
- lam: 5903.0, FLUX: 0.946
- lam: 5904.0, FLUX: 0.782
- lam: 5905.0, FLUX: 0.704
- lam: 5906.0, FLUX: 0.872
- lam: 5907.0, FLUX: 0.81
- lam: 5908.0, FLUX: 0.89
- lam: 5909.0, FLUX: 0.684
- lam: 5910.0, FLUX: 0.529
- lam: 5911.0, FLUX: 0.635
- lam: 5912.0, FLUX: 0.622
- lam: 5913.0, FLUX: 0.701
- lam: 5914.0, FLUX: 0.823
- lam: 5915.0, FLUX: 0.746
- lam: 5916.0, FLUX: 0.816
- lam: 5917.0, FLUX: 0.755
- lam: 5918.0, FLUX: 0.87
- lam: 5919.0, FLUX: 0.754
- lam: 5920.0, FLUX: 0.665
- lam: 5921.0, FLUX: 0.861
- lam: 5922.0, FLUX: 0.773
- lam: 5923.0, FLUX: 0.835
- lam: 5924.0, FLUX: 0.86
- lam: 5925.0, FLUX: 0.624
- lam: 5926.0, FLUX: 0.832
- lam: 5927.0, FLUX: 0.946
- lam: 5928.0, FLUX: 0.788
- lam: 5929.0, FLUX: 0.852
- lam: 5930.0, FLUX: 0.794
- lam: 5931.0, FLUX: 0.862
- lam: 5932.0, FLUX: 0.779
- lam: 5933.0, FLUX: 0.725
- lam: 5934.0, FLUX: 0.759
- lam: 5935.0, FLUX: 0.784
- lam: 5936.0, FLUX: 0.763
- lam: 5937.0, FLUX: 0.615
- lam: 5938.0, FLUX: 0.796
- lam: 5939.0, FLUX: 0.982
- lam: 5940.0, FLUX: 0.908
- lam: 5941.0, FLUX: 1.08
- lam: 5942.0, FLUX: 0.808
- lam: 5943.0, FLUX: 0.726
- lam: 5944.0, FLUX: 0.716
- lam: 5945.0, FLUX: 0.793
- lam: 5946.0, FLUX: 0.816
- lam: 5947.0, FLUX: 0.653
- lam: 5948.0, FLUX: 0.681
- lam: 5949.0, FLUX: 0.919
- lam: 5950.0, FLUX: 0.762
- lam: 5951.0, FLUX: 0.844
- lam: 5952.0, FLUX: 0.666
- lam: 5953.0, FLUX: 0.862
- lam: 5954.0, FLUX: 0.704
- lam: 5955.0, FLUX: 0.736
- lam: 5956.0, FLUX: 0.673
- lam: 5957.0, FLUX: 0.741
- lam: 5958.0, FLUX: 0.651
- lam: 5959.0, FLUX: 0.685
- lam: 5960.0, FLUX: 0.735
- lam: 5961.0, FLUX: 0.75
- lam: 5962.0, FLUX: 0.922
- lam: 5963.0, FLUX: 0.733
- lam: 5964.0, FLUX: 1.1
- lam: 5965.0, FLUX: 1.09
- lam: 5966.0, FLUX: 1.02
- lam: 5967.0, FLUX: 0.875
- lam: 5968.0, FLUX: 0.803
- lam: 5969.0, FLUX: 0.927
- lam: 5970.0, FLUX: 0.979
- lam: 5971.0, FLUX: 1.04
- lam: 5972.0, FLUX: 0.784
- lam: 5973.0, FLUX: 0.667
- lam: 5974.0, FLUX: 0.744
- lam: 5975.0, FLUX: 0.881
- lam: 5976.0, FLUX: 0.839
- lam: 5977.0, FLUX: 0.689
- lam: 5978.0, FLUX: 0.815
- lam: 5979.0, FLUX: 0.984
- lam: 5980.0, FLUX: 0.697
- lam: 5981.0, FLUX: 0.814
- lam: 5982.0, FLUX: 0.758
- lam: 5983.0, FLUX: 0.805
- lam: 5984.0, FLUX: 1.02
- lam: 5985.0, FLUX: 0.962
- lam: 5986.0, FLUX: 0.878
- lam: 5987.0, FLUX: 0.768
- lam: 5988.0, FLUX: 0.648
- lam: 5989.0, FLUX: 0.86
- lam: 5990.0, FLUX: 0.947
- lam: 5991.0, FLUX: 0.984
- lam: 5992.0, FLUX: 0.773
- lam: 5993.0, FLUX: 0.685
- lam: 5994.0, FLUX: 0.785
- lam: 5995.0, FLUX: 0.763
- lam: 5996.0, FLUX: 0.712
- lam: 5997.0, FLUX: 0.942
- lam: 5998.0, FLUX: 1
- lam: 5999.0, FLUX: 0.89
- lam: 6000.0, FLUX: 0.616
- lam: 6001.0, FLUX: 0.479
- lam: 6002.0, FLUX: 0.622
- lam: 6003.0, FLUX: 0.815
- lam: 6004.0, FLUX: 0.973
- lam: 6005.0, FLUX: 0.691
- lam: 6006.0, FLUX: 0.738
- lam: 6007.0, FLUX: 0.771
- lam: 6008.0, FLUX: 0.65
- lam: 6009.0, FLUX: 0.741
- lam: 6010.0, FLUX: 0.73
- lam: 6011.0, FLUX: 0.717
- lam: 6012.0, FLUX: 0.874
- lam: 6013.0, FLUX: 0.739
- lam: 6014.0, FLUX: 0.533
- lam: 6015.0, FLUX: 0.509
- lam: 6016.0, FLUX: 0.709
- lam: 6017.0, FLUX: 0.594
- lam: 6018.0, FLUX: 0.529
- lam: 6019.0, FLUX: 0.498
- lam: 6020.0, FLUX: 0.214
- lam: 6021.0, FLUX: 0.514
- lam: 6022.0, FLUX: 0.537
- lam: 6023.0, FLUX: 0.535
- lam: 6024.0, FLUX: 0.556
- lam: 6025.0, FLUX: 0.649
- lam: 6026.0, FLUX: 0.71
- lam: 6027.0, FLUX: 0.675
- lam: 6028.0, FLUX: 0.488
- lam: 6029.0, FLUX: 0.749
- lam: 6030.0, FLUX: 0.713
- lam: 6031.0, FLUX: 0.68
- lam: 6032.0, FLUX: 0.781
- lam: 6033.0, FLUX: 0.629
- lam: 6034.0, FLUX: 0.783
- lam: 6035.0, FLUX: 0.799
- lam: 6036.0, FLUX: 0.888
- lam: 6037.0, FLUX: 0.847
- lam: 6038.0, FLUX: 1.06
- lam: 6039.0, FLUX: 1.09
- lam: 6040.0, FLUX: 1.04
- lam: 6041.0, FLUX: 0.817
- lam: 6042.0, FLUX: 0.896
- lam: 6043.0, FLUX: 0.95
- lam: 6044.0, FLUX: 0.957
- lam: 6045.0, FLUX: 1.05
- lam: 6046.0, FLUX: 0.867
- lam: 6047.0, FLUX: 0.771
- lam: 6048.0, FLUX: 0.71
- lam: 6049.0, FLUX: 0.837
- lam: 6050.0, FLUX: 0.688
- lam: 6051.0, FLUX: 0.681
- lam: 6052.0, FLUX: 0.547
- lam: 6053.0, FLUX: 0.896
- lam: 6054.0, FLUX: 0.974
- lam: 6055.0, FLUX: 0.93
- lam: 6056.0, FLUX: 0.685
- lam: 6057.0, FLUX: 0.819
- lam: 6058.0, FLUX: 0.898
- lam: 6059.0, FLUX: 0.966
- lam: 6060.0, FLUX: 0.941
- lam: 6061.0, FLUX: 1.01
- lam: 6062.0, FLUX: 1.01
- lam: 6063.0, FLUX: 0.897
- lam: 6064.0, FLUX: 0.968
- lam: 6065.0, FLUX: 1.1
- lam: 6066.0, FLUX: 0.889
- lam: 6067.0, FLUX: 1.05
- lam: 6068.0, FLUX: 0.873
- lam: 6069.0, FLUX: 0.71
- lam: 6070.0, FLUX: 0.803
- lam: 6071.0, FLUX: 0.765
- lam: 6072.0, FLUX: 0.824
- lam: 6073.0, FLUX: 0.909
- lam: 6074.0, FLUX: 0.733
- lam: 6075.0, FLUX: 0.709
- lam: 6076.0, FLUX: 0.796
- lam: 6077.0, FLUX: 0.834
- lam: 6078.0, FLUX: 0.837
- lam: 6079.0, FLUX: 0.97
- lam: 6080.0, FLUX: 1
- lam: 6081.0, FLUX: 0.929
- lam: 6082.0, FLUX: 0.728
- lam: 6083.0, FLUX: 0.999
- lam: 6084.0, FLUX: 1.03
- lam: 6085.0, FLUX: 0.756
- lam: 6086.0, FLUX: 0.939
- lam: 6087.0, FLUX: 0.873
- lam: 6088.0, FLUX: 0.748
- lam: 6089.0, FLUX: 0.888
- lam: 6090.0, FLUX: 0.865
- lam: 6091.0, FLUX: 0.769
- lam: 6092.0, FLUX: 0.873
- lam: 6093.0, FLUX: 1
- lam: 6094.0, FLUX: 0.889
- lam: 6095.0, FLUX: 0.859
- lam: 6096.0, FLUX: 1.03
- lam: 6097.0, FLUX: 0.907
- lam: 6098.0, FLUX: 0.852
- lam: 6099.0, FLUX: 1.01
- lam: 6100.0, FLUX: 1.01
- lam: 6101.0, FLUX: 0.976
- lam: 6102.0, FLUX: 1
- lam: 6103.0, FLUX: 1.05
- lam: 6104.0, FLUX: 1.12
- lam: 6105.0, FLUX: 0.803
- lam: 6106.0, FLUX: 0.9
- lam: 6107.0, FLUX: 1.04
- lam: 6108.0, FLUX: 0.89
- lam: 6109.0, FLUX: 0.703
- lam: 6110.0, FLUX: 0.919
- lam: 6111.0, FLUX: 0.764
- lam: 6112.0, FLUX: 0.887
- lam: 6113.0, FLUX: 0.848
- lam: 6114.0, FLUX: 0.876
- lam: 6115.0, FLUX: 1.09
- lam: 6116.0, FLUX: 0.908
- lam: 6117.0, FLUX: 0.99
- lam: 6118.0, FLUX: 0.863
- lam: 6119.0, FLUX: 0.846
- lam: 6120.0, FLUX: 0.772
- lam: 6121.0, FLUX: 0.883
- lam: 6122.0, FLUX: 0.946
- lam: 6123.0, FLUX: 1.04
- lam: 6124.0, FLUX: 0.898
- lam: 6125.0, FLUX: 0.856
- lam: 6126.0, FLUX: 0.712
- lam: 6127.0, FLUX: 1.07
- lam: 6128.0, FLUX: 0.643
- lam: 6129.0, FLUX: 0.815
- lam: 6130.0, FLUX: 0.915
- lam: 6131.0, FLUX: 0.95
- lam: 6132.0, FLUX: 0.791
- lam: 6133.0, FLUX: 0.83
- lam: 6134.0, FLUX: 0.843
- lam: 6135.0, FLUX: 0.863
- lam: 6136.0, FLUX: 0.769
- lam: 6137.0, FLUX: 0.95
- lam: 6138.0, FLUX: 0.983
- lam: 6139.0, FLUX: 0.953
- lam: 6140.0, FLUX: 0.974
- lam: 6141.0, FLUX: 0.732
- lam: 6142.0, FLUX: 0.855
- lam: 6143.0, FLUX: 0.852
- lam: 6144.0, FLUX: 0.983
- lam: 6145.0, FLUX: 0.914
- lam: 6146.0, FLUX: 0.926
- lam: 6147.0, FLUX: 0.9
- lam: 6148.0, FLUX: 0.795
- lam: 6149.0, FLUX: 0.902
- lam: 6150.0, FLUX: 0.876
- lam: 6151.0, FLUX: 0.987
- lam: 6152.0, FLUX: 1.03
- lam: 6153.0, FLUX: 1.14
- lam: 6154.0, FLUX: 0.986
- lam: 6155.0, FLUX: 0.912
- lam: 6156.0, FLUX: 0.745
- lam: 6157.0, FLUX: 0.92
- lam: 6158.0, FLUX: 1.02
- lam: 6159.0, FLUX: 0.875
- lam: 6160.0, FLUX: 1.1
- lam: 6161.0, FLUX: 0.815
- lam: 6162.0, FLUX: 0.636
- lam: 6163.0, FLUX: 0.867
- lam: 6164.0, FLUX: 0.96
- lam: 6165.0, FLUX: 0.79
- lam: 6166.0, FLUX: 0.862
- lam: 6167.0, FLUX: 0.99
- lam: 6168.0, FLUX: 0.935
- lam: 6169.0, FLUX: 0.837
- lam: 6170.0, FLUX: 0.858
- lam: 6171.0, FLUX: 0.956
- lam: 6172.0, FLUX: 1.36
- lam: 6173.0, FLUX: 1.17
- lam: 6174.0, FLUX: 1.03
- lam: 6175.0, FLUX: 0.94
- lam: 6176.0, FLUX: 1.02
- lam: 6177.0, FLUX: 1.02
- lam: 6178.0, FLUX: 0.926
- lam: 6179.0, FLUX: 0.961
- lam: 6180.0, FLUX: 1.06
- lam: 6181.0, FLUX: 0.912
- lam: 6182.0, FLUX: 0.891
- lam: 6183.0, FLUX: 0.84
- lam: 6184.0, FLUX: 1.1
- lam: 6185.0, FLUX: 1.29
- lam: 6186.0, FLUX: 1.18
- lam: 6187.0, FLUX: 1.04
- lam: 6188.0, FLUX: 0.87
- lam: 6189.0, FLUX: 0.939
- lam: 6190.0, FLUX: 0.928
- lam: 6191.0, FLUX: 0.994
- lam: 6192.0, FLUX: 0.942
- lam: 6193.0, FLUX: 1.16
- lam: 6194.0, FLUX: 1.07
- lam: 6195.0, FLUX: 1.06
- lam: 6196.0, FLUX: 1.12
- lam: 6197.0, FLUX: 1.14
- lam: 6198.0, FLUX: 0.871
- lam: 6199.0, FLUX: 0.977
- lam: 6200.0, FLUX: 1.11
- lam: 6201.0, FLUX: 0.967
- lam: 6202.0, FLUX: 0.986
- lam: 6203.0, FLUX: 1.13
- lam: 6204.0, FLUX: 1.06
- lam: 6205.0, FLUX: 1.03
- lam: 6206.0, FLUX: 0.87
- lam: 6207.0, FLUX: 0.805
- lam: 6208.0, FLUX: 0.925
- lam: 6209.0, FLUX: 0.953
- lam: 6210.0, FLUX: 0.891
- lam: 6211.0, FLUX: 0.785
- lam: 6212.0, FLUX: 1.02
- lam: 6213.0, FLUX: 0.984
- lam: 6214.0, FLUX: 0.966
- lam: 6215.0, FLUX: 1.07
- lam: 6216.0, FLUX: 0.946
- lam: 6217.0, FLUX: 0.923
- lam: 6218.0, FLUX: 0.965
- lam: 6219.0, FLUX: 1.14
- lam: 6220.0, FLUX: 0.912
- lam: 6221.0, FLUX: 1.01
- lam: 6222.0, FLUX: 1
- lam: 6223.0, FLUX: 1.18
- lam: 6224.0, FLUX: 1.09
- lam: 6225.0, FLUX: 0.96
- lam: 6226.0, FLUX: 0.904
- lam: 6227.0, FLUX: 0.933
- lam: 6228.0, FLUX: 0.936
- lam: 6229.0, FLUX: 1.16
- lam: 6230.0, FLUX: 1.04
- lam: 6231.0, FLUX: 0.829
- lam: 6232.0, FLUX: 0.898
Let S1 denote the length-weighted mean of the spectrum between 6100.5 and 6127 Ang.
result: 0.91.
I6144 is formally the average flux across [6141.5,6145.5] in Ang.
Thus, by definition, 0.901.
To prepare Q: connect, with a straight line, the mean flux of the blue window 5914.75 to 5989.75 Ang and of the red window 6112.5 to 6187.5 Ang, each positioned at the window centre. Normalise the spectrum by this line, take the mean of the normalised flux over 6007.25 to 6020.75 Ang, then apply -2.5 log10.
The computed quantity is 0.34 mag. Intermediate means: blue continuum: 0.812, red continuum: 0.928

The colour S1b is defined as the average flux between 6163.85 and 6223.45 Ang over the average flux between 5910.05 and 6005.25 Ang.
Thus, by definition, 1.24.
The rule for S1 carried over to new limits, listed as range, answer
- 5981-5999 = 0.841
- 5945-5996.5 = 0.816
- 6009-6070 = 0.779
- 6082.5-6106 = 0.923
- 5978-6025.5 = 0.729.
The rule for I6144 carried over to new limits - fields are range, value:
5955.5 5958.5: 0.688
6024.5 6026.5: 0.679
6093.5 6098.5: 0.907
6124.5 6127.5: 0.879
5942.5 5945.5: 0.745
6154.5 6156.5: 0.829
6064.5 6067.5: 1.01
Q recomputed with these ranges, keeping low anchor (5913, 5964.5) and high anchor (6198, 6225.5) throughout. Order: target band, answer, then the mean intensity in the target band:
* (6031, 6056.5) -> 0.03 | 0.844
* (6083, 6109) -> -0.02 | 0.92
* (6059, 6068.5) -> -0.11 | 0.971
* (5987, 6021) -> 0.17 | 0.717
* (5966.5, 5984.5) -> -0.03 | 0.84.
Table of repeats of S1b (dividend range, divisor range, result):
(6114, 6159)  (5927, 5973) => 1.10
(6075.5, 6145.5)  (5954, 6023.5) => 1.17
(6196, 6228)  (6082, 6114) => 1.09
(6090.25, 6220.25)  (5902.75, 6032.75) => 1.23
